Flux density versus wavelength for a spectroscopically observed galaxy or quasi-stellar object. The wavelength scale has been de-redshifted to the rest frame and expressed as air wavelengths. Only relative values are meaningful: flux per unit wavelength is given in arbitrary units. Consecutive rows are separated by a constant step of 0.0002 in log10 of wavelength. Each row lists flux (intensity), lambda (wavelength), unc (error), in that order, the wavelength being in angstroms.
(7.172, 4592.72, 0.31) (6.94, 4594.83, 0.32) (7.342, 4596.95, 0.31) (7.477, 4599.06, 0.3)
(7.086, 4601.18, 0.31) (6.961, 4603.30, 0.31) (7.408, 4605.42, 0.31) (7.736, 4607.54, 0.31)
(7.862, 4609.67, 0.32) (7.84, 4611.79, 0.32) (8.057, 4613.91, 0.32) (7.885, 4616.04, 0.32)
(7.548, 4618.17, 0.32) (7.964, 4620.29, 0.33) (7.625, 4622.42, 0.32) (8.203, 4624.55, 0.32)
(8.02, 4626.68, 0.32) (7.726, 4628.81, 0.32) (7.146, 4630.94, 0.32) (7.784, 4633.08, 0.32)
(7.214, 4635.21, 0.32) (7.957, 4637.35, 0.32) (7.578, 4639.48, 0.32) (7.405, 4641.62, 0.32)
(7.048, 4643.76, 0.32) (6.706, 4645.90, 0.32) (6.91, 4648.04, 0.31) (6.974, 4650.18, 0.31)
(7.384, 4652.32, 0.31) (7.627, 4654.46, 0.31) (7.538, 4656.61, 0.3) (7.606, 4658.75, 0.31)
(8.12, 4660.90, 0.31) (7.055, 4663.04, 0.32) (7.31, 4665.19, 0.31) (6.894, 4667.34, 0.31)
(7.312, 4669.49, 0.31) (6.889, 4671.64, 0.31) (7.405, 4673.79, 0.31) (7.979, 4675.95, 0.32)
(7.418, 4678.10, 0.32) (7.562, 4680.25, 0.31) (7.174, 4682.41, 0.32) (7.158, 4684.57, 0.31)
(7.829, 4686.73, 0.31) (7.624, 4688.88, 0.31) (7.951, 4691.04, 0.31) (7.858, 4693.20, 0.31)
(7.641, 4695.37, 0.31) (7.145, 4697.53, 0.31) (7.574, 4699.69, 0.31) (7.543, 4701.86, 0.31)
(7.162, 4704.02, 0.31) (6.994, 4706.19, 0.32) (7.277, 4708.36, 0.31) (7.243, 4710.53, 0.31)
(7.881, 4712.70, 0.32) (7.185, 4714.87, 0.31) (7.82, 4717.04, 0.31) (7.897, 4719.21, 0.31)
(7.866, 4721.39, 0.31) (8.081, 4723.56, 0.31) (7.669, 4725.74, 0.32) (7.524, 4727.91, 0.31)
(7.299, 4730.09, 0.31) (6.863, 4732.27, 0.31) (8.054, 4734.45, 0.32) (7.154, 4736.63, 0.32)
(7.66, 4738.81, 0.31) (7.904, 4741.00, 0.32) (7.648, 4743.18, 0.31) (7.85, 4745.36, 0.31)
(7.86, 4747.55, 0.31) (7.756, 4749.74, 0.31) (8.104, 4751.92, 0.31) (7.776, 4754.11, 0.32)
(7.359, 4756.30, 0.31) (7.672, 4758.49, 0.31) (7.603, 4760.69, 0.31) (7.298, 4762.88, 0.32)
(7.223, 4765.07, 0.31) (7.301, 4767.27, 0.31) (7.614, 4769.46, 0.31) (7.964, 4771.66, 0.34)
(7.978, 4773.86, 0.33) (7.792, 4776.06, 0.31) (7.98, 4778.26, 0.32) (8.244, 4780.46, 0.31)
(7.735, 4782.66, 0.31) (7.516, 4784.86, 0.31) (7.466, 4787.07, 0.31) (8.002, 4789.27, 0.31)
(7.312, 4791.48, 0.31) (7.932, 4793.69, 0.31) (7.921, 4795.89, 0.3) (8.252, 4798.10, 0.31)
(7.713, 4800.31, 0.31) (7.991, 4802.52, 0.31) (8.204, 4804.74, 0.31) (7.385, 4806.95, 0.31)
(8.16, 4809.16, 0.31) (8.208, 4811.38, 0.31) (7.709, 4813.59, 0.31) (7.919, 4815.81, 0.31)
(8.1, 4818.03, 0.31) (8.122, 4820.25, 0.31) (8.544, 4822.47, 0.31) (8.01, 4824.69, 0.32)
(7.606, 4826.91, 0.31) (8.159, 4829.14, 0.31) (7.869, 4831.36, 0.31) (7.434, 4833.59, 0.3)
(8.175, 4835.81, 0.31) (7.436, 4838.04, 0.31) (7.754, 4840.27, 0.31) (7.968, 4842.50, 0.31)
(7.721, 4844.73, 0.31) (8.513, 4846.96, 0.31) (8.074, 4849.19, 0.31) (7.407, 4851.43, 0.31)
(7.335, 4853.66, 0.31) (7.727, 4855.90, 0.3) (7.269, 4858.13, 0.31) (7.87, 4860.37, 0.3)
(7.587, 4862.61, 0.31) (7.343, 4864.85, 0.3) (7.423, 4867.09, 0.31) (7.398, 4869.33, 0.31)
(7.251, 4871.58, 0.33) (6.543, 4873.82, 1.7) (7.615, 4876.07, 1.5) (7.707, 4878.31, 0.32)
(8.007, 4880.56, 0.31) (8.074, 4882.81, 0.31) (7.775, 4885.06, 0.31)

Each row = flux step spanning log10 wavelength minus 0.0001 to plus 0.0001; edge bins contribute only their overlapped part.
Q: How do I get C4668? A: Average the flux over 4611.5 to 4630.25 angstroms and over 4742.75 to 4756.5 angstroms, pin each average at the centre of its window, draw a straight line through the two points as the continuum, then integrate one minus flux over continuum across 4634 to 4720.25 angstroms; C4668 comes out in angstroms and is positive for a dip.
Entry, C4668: 4.5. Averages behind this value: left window 7.86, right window 7.8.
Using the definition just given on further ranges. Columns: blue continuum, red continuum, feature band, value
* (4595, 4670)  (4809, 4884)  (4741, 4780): -0.3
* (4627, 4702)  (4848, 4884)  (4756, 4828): -3.0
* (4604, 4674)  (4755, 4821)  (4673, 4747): 0.8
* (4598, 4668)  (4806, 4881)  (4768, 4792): -0.4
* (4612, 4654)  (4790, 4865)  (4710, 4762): 0.3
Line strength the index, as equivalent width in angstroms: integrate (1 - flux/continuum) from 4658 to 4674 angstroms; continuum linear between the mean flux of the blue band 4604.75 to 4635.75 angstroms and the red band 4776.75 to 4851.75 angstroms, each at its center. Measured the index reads 1.0 angstroms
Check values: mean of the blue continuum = 7.75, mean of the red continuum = 7.9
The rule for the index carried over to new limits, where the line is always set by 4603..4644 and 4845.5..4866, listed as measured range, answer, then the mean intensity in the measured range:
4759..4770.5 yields 0.39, 7.42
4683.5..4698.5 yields 0.14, 7.61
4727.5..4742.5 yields 0.35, 7.49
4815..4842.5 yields -0.89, 7.93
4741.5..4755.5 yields -0.27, 7.83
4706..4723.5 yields 0.22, 7.58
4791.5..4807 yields -0.46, 7.91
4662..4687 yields 1.16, 7.31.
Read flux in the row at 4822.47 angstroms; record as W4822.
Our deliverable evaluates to 8.544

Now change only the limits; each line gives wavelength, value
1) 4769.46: 7.614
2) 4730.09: 7.299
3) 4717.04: 7.82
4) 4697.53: 7.145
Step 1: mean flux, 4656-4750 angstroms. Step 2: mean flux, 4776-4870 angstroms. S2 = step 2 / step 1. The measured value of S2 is 1.04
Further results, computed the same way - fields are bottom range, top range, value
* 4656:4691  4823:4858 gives 1.05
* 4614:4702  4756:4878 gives 1.03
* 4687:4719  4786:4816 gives 1.05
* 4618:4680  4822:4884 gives 1.03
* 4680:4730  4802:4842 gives 1.05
